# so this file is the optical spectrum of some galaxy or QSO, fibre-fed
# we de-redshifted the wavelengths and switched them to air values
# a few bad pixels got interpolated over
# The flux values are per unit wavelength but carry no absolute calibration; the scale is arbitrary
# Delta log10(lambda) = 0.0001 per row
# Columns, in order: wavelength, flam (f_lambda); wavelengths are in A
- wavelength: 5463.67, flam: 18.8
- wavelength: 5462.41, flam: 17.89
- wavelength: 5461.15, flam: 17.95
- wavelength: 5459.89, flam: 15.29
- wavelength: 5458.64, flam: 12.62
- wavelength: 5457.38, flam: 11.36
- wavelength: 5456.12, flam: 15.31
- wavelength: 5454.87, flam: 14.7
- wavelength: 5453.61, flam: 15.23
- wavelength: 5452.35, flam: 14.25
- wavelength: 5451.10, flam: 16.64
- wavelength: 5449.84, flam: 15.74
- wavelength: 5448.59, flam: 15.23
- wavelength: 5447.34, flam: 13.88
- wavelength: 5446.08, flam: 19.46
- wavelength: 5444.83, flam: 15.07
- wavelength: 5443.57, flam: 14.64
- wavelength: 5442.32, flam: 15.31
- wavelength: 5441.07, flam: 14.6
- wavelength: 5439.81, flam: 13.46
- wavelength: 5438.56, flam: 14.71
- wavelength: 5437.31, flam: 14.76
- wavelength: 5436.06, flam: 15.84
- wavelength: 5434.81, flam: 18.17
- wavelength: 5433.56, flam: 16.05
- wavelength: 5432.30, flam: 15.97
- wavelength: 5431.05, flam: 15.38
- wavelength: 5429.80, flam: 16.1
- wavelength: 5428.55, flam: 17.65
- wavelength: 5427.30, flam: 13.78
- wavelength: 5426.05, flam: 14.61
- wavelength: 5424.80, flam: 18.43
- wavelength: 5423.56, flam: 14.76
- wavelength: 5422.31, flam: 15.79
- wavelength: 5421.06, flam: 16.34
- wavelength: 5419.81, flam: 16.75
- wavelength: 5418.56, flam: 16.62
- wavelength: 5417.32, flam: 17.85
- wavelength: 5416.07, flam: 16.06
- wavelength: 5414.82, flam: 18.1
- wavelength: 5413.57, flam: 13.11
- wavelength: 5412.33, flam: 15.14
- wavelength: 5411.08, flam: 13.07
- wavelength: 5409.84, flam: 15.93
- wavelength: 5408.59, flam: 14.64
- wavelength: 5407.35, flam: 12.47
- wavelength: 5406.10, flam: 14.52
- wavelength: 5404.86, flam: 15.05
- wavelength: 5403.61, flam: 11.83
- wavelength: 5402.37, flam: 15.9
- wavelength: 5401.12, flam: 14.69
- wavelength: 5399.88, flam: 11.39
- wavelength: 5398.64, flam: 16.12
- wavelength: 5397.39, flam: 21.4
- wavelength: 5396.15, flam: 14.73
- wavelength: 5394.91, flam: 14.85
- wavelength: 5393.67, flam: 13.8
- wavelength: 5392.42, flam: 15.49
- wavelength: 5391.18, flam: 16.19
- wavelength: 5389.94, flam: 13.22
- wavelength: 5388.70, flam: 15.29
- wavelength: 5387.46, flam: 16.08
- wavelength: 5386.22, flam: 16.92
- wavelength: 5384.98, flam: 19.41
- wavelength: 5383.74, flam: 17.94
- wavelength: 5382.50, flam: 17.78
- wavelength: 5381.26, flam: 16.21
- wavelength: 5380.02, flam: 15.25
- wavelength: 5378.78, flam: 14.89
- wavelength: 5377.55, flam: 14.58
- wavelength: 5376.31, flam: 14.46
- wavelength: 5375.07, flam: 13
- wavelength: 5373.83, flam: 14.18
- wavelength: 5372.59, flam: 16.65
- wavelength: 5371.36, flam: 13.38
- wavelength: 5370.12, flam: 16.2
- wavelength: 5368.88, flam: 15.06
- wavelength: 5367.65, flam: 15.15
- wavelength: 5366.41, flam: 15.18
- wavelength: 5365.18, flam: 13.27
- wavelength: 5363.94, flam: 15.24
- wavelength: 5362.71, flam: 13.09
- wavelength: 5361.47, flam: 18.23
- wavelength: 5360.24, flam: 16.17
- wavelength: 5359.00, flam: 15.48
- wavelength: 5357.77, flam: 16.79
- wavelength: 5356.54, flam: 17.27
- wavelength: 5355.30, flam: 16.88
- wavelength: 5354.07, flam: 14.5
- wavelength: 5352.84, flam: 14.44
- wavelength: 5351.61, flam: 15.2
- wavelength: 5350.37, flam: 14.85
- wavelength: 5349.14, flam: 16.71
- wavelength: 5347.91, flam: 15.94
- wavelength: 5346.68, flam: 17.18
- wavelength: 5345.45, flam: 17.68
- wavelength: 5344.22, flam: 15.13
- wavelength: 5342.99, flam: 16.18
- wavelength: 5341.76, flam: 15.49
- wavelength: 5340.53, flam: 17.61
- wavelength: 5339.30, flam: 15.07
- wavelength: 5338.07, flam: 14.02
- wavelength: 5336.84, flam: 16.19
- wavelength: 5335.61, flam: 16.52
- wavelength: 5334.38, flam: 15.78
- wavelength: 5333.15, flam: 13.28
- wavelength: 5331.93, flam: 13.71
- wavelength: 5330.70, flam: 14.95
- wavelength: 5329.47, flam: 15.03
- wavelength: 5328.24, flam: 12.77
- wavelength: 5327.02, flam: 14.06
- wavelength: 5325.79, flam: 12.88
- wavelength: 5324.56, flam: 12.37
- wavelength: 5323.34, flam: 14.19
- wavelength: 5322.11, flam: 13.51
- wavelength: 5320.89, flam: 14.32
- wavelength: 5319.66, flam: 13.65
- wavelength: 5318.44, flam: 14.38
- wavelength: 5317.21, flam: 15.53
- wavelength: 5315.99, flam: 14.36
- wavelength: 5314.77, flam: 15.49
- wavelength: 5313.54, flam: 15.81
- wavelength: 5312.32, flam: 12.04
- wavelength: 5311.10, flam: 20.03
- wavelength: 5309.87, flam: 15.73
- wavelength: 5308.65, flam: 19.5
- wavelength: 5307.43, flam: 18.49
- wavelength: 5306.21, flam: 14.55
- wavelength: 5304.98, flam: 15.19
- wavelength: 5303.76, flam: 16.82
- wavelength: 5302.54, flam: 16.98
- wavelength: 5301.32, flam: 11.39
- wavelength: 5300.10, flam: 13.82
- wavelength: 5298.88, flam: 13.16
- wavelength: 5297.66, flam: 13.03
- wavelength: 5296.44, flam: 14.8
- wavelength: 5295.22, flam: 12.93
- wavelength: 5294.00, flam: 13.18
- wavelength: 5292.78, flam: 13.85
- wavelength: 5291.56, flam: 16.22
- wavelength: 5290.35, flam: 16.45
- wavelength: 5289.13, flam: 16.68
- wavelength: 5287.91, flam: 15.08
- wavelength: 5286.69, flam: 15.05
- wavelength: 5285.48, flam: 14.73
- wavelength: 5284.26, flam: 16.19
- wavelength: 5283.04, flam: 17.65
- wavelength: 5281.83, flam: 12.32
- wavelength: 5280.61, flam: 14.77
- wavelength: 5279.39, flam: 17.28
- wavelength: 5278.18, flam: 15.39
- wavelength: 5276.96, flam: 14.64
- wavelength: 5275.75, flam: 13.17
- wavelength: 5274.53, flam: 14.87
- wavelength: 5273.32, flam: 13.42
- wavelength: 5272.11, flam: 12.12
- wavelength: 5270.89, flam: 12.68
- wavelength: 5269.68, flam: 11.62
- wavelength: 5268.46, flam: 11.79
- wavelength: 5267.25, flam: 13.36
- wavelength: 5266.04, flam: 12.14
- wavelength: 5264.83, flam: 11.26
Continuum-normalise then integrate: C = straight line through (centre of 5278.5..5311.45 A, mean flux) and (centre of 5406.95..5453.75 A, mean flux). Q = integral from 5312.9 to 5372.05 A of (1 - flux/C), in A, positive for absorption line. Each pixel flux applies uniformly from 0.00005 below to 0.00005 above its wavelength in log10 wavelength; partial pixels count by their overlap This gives 1.2 A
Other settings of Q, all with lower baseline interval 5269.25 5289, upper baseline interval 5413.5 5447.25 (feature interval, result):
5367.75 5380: 0.50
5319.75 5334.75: 1.10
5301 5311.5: -1.30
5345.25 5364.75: -0.90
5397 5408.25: 0.70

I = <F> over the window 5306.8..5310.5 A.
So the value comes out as 17.9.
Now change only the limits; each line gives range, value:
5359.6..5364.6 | 15.6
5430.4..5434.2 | 15.8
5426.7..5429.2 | 15.7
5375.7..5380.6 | 14.8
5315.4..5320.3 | 14.5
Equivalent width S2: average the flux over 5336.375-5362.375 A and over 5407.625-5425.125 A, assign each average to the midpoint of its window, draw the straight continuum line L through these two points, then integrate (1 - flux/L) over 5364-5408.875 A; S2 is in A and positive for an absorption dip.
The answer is 2.0 A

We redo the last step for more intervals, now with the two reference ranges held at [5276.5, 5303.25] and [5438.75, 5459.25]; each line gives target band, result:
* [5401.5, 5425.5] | -0.9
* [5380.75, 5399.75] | -1.8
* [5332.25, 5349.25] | -1.2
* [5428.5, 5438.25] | -0.8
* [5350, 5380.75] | -0.7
